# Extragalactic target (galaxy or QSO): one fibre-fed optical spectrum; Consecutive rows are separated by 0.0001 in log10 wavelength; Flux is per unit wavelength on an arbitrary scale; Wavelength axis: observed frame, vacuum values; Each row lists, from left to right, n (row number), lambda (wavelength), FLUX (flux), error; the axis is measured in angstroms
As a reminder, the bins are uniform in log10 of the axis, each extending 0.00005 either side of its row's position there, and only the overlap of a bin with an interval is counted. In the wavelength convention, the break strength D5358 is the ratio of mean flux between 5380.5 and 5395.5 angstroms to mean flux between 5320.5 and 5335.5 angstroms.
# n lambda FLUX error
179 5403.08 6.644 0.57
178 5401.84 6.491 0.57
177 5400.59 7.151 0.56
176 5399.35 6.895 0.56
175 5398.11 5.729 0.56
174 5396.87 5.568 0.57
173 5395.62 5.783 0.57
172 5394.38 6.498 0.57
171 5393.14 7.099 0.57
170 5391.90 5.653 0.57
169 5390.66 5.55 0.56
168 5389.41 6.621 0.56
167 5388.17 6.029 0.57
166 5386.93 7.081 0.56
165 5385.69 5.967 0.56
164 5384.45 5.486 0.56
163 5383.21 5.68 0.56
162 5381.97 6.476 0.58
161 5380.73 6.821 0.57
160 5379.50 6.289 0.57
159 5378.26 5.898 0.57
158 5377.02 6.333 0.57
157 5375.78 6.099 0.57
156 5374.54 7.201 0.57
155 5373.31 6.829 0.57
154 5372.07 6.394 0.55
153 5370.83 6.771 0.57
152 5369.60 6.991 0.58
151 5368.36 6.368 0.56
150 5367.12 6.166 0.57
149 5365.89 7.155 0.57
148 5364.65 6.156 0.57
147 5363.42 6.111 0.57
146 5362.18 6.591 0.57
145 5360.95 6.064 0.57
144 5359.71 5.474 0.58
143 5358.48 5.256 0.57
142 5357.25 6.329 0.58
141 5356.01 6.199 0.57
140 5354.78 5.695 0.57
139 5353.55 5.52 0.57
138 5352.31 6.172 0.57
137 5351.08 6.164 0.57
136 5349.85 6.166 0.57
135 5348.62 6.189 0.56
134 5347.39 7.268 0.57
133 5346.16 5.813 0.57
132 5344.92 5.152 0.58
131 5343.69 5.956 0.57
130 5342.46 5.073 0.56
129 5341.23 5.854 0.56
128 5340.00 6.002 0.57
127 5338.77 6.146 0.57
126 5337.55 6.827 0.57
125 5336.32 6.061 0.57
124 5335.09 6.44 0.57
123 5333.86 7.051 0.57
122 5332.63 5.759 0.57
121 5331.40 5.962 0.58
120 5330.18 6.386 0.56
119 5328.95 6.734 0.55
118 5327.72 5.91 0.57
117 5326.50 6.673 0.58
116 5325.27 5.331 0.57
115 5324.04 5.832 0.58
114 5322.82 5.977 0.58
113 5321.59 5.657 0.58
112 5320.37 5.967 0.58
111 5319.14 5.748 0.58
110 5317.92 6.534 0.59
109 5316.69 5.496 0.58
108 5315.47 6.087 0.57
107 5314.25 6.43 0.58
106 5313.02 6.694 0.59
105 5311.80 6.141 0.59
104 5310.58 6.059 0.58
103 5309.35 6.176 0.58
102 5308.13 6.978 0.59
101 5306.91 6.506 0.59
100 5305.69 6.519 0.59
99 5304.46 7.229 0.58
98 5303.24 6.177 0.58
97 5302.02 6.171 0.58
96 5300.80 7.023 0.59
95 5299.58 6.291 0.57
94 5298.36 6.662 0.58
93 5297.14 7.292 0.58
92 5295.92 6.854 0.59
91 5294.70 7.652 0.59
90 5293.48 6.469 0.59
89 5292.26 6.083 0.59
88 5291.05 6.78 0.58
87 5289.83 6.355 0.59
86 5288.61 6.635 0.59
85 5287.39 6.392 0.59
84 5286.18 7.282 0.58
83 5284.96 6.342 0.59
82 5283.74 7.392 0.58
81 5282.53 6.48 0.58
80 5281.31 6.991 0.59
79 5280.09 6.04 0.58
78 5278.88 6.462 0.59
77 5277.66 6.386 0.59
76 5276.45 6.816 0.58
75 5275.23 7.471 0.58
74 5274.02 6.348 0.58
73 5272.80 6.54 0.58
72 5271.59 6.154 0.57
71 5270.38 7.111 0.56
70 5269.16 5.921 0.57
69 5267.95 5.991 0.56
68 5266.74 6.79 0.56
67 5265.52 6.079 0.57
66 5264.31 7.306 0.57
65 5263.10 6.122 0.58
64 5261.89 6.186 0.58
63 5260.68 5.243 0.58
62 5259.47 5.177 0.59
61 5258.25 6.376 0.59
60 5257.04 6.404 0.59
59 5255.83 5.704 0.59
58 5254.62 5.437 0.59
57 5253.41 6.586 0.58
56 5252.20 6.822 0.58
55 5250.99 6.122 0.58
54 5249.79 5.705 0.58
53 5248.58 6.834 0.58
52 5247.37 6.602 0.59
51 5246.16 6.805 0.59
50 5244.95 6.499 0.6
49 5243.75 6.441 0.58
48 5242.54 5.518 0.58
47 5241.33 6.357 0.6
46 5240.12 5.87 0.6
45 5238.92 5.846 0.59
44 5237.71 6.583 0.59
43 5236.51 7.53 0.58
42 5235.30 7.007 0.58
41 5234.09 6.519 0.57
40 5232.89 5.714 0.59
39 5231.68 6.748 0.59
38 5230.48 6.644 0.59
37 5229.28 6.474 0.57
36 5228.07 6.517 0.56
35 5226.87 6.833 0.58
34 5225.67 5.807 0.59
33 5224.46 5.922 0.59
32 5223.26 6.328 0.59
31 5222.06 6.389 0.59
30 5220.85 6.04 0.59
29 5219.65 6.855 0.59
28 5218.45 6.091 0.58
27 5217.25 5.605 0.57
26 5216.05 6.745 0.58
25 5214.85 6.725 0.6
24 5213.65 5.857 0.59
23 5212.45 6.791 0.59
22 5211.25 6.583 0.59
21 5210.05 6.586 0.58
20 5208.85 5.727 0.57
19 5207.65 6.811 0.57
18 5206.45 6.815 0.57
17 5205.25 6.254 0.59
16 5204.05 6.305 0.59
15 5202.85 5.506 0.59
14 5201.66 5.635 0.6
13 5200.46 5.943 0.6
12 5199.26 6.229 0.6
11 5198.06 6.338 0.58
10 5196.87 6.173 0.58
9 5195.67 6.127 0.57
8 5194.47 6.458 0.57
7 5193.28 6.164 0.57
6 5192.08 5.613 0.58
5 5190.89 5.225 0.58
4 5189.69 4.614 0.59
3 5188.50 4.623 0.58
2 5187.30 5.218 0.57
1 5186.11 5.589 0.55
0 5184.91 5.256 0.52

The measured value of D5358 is 1.01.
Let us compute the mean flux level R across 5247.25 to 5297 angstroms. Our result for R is 6.46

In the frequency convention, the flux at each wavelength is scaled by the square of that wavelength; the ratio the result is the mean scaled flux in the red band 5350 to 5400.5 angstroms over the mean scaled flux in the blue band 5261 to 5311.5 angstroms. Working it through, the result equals 1.0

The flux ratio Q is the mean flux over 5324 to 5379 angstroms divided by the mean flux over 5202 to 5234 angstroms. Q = 0.98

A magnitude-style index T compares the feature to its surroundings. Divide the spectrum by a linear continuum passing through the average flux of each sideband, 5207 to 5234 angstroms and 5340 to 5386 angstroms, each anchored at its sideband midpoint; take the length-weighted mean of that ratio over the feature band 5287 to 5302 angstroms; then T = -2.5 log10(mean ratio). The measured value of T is -0.07 mag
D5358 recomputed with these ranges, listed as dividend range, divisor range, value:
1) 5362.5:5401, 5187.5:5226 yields 1.04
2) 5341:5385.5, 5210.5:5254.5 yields 0.97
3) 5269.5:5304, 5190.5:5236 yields 1.06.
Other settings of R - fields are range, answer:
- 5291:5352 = 6.28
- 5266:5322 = 6.51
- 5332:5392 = 6.19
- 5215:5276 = 6.34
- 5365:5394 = 6.39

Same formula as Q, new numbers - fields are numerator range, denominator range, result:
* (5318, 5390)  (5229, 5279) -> 0.97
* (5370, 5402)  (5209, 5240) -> 0.99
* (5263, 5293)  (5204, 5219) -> 1.03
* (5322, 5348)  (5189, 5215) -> 1.00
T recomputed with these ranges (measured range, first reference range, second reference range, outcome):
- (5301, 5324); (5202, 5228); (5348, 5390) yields 0.004 mag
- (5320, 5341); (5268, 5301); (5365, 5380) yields 0.074 mag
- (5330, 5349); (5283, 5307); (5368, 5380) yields 0.083 mag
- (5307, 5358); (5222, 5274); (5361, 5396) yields 0.040 mag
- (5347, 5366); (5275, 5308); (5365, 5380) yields 0.077 mag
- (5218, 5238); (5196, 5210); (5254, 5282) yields -0.042 mag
